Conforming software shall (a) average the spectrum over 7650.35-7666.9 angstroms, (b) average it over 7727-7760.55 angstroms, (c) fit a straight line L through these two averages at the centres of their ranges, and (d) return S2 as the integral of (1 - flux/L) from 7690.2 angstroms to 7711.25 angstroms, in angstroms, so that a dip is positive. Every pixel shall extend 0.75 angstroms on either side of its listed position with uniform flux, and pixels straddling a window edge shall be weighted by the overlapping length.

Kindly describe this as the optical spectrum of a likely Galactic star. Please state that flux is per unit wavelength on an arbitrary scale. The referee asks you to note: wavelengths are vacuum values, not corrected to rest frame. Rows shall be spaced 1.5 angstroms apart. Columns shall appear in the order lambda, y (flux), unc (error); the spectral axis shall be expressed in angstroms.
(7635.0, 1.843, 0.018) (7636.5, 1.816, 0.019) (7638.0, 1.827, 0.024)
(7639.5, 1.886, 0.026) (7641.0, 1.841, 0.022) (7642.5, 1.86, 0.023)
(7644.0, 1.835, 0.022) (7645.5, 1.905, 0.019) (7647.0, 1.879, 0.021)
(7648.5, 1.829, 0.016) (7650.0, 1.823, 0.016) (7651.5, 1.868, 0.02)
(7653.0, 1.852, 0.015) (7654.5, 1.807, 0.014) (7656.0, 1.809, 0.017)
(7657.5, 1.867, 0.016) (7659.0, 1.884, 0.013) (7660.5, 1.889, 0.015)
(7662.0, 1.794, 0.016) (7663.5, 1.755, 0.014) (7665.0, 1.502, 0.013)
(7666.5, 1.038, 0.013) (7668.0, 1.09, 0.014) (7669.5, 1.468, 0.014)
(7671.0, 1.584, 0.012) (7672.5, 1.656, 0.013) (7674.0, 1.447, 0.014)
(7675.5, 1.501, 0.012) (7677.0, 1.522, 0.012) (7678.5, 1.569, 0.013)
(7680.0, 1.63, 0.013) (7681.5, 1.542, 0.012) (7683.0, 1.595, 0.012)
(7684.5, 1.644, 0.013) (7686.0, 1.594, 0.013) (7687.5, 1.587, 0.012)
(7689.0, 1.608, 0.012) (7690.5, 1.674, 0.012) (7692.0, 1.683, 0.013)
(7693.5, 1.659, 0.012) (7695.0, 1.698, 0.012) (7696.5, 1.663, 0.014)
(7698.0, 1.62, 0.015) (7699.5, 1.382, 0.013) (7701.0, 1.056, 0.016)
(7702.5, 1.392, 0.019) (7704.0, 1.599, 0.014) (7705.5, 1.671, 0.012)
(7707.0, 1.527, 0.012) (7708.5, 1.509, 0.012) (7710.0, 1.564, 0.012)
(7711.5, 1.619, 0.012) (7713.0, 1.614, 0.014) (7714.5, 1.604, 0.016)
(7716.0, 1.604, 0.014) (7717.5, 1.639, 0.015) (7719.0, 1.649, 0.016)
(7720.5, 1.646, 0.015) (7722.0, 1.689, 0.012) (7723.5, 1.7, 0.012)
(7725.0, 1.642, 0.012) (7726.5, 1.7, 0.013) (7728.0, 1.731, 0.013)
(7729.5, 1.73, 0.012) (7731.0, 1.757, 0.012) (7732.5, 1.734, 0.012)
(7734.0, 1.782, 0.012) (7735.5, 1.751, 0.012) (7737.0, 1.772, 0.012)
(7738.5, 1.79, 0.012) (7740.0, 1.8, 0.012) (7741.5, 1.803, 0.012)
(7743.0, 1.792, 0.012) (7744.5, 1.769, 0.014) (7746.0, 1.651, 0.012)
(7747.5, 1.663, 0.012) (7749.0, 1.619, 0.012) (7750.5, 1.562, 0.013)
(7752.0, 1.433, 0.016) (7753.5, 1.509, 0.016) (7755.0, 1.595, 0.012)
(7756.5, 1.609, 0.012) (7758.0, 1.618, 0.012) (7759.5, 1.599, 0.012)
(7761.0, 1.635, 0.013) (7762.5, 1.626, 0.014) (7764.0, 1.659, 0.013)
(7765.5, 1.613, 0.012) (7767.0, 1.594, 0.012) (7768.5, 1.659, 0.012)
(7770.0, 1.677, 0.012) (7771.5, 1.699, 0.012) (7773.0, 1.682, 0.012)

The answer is 2.1 angstroms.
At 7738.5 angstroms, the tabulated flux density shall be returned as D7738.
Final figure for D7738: 1.79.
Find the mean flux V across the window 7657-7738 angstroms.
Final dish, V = 1.61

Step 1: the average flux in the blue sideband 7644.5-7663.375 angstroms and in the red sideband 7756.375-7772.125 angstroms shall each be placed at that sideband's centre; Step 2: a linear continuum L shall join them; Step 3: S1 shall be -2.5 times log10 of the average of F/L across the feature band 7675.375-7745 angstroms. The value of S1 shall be 0.07 mag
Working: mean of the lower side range 1.85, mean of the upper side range 1.64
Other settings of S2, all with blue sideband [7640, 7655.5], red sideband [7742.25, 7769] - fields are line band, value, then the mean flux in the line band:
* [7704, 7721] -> 1.09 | 1.6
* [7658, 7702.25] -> 5.43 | 1.56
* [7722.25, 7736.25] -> -0.39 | 1.72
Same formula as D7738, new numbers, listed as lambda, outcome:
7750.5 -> 1.562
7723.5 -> 1.7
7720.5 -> 1.646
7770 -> 1.677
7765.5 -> 1.613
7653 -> 1.852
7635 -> 1.843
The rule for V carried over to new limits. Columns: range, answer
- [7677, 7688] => 1.59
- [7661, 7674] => 1.49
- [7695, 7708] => 1.5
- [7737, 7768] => 1.65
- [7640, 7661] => 1.85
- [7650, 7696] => 1.63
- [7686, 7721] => 1.58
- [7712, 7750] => 1.7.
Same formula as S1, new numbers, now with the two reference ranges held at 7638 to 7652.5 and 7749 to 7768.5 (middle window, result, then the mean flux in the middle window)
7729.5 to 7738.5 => -0.070 mag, 1.76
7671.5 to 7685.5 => 0.137 mag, 1.57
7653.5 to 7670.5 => 0.119 mag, 1.63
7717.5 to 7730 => -0.006 mag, 1.68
